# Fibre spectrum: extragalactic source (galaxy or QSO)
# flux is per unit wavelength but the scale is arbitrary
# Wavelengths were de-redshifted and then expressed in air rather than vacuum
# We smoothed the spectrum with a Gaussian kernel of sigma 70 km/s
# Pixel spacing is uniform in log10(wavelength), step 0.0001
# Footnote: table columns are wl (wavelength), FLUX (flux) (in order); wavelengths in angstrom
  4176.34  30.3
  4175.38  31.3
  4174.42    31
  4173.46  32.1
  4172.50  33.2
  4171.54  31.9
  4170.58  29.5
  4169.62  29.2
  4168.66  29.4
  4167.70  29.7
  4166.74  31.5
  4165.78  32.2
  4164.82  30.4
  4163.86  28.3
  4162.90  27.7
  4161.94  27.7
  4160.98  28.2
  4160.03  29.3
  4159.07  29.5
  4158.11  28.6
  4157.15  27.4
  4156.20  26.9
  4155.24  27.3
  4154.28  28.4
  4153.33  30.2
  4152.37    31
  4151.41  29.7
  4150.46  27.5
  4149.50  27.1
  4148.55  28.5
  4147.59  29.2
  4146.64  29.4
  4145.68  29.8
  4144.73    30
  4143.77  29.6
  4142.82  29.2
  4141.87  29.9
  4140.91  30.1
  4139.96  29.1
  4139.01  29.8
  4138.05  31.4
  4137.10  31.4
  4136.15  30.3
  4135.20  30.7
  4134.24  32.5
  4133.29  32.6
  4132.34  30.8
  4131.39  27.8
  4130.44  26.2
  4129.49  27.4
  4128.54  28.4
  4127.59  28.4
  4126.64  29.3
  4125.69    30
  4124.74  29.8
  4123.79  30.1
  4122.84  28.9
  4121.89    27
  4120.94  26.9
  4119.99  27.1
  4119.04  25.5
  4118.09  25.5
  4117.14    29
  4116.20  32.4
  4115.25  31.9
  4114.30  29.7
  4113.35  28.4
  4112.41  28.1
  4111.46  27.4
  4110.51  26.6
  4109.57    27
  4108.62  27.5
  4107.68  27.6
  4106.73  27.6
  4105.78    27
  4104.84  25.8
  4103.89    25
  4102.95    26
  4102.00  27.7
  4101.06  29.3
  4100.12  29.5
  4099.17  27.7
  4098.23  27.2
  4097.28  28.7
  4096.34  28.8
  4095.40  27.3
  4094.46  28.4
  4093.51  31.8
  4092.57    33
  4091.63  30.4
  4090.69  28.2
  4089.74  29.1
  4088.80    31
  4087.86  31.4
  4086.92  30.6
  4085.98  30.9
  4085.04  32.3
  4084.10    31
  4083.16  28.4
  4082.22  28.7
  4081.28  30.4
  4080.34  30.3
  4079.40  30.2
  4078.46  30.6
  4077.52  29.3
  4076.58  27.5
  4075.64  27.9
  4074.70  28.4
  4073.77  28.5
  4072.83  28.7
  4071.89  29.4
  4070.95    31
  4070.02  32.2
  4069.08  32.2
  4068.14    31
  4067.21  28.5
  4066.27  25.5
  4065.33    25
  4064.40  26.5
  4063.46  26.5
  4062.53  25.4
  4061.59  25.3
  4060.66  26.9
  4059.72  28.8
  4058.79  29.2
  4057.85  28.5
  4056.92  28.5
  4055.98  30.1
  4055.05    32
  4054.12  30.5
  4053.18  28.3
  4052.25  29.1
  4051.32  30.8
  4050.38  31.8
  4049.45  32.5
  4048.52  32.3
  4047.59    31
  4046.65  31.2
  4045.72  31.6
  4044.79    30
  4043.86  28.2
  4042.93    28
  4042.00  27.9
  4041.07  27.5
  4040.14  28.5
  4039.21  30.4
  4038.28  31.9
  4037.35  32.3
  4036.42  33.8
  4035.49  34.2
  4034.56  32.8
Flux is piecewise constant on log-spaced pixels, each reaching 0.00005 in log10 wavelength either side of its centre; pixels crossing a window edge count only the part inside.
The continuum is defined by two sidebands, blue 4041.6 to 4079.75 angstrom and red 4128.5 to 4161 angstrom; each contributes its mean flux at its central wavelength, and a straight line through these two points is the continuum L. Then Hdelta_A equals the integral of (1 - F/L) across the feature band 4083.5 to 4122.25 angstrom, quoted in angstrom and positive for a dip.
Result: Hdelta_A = 0.8 angstrom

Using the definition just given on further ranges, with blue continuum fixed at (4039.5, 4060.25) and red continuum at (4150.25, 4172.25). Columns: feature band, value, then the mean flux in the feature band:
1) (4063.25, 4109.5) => 1.1 angstrom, 28.9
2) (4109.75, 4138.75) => 0.4 angstrom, 29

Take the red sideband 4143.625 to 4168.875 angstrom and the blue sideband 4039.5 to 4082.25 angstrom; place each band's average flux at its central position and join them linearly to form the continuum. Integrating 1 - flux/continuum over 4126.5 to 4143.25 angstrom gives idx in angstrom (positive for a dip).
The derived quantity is -0.4 angstrom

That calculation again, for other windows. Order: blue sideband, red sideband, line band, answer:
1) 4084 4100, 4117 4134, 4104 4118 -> 0.43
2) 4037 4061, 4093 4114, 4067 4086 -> -0.68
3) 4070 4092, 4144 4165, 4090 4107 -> 0.71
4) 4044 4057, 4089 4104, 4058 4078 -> 1.12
